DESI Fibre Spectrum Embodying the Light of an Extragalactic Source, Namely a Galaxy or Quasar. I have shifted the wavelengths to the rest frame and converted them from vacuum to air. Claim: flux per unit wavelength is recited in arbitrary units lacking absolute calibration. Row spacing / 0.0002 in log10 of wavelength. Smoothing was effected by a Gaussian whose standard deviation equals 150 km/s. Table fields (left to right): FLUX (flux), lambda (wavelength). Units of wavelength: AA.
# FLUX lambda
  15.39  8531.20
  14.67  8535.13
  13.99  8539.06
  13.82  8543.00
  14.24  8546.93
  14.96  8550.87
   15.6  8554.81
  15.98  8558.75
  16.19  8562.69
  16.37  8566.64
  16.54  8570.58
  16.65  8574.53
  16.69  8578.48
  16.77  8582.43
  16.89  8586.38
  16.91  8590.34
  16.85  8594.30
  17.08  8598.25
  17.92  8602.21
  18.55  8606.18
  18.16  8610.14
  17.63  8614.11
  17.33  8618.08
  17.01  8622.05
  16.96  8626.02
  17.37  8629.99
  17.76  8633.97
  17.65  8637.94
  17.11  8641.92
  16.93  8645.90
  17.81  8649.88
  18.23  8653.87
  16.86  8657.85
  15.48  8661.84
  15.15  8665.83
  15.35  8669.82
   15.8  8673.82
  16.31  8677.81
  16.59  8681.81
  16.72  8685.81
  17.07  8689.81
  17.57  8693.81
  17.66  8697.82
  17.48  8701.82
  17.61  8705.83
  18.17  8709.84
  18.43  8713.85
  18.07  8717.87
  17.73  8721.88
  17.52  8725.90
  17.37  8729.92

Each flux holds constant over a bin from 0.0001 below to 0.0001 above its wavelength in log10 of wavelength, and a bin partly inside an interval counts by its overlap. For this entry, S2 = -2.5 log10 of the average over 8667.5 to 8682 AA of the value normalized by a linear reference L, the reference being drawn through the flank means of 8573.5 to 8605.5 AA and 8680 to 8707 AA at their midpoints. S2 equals 0.08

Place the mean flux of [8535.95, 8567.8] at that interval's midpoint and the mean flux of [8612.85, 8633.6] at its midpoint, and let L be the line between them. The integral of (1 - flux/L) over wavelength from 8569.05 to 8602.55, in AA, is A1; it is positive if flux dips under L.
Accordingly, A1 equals -1.5 AA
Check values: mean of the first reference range 15.1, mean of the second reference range 17.3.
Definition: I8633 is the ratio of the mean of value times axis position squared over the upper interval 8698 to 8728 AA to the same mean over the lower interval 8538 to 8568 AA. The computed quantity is 1.22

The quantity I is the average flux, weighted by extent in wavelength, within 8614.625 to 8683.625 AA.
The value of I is 16.8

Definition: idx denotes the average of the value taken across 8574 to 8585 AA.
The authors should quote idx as 16.7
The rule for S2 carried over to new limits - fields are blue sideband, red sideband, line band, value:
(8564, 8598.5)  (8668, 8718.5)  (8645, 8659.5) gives -0.03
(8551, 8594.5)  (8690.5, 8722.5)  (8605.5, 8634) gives -0.04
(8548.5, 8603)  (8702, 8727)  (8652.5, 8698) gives 0.06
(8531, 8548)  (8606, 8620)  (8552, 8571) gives -0.05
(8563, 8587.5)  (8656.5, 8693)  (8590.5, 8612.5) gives -0.07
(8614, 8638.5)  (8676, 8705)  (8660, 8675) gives 0.12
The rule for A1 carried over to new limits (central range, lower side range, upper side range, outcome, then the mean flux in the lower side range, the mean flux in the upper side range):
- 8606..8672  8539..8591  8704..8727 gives -0.87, 15.9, 17.9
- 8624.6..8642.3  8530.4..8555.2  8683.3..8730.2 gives -1.25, 14.6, 17.6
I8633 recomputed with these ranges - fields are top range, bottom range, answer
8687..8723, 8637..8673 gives 1.08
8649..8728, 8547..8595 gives 1.08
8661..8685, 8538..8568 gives 1.07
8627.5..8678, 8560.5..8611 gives 1.00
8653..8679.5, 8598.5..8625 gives 0.92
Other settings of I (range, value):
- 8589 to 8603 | 17.1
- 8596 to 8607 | 17.8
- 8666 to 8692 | 16.2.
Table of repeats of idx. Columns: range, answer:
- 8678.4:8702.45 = 17.1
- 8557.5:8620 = 17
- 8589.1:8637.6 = 17.5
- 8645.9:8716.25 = 17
